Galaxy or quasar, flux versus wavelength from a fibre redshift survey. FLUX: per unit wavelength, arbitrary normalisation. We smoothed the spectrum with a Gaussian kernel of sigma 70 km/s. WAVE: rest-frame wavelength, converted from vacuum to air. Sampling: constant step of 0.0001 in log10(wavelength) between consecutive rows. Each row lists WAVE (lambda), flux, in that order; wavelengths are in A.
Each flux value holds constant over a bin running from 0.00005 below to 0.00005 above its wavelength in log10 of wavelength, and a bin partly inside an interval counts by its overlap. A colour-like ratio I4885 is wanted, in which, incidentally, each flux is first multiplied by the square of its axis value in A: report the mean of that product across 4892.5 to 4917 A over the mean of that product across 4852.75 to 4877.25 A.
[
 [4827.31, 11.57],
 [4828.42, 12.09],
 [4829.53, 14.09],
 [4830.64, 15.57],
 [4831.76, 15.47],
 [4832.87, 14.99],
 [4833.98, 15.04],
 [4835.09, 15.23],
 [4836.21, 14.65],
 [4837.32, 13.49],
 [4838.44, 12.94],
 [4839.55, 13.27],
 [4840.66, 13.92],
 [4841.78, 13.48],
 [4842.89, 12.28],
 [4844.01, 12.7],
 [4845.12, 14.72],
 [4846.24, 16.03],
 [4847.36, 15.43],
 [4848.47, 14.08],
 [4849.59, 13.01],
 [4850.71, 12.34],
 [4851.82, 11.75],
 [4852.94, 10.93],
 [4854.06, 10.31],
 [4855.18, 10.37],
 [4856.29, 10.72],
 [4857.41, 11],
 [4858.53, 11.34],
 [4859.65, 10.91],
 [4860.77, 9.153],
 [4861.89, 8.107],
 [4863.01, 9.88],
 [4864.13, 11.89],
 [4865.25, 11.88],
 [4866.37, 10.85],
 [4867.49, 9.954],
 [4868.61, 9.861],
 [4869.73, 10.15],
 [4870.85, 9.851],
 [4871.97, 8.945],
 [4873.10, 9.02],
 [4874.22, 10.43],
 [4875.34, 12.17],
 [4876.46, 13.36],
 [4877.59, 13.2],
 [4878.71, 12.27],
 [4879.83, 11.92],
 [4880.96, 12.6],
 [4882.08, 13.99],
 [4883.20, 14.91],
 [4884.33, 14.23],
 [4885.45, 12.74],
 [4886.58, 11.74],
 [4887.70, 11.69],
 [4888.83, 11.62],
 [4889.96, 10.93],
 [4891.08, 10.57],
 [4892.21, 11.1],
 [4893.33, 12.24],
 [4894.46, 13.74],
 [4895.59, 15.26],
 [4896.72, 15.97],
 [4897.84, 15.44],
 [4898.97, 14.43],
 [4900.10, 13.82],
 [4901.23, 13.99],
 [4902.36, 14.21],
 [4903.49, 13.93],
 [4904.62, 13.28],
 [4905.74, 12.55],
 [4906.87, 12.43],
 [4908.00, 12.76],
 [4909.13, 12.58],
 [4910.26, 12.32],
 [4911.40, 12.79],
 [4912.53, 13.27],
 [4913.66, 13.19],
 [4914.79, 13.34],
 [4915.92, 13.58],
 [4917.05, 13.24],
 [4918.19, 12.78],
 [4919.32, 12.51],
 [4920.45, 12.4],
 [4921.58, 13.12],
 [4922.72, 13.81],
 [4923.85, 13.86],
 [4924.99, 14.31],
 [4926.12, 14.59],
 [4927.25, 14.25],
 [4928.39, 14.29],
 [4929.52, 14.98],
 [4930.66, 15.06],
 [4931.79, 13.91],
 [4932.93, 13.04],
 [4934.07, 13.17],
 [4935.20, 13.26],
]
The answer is 1.31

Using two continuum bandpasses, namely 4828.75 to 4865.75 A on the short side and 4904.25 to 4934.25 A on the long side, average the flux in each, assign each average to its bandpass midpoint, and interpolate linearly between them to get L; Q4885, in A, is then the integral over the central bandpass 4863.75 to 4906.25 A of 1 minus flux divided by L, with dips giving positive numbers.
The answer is 2.3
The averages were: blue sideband 12.7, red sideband 13.4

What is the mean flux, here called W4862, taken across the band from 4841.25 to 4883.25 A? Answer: 11.7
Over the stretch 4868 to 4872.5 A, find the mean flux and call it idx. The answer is 9.72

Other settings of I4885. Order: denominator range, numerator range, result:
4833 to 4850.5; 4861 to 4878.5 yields 0.77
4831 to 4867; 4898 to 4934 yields 1.11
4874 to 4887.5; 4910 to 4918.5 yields 1.03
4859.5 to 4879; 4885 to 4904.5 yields 1.25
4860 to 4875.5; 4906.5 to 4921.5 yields 1.30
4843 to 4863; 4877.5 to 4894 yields 1.06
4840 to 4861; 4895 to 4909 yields 1.15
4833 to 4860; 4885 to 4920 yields 1.03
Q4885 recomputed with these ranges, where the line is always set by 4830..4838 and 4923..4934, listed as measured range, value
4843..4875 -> 7.42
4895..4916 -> 1.05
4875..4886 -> 1.04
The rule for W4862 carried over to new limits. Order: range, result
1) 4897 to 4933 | 13.6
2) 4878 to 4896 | 12.6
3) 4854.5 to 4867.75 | 10.5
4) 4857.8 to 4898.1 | 11.7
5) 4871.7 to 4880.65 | 11.5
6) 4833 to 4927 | 12.6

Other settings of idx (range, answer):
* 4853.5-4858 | 10.6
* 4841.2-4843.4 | 12.9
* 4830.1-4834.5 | 15.3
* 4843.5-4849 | 14.6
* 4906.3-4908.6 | 12.6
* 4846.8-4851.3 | 13.7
